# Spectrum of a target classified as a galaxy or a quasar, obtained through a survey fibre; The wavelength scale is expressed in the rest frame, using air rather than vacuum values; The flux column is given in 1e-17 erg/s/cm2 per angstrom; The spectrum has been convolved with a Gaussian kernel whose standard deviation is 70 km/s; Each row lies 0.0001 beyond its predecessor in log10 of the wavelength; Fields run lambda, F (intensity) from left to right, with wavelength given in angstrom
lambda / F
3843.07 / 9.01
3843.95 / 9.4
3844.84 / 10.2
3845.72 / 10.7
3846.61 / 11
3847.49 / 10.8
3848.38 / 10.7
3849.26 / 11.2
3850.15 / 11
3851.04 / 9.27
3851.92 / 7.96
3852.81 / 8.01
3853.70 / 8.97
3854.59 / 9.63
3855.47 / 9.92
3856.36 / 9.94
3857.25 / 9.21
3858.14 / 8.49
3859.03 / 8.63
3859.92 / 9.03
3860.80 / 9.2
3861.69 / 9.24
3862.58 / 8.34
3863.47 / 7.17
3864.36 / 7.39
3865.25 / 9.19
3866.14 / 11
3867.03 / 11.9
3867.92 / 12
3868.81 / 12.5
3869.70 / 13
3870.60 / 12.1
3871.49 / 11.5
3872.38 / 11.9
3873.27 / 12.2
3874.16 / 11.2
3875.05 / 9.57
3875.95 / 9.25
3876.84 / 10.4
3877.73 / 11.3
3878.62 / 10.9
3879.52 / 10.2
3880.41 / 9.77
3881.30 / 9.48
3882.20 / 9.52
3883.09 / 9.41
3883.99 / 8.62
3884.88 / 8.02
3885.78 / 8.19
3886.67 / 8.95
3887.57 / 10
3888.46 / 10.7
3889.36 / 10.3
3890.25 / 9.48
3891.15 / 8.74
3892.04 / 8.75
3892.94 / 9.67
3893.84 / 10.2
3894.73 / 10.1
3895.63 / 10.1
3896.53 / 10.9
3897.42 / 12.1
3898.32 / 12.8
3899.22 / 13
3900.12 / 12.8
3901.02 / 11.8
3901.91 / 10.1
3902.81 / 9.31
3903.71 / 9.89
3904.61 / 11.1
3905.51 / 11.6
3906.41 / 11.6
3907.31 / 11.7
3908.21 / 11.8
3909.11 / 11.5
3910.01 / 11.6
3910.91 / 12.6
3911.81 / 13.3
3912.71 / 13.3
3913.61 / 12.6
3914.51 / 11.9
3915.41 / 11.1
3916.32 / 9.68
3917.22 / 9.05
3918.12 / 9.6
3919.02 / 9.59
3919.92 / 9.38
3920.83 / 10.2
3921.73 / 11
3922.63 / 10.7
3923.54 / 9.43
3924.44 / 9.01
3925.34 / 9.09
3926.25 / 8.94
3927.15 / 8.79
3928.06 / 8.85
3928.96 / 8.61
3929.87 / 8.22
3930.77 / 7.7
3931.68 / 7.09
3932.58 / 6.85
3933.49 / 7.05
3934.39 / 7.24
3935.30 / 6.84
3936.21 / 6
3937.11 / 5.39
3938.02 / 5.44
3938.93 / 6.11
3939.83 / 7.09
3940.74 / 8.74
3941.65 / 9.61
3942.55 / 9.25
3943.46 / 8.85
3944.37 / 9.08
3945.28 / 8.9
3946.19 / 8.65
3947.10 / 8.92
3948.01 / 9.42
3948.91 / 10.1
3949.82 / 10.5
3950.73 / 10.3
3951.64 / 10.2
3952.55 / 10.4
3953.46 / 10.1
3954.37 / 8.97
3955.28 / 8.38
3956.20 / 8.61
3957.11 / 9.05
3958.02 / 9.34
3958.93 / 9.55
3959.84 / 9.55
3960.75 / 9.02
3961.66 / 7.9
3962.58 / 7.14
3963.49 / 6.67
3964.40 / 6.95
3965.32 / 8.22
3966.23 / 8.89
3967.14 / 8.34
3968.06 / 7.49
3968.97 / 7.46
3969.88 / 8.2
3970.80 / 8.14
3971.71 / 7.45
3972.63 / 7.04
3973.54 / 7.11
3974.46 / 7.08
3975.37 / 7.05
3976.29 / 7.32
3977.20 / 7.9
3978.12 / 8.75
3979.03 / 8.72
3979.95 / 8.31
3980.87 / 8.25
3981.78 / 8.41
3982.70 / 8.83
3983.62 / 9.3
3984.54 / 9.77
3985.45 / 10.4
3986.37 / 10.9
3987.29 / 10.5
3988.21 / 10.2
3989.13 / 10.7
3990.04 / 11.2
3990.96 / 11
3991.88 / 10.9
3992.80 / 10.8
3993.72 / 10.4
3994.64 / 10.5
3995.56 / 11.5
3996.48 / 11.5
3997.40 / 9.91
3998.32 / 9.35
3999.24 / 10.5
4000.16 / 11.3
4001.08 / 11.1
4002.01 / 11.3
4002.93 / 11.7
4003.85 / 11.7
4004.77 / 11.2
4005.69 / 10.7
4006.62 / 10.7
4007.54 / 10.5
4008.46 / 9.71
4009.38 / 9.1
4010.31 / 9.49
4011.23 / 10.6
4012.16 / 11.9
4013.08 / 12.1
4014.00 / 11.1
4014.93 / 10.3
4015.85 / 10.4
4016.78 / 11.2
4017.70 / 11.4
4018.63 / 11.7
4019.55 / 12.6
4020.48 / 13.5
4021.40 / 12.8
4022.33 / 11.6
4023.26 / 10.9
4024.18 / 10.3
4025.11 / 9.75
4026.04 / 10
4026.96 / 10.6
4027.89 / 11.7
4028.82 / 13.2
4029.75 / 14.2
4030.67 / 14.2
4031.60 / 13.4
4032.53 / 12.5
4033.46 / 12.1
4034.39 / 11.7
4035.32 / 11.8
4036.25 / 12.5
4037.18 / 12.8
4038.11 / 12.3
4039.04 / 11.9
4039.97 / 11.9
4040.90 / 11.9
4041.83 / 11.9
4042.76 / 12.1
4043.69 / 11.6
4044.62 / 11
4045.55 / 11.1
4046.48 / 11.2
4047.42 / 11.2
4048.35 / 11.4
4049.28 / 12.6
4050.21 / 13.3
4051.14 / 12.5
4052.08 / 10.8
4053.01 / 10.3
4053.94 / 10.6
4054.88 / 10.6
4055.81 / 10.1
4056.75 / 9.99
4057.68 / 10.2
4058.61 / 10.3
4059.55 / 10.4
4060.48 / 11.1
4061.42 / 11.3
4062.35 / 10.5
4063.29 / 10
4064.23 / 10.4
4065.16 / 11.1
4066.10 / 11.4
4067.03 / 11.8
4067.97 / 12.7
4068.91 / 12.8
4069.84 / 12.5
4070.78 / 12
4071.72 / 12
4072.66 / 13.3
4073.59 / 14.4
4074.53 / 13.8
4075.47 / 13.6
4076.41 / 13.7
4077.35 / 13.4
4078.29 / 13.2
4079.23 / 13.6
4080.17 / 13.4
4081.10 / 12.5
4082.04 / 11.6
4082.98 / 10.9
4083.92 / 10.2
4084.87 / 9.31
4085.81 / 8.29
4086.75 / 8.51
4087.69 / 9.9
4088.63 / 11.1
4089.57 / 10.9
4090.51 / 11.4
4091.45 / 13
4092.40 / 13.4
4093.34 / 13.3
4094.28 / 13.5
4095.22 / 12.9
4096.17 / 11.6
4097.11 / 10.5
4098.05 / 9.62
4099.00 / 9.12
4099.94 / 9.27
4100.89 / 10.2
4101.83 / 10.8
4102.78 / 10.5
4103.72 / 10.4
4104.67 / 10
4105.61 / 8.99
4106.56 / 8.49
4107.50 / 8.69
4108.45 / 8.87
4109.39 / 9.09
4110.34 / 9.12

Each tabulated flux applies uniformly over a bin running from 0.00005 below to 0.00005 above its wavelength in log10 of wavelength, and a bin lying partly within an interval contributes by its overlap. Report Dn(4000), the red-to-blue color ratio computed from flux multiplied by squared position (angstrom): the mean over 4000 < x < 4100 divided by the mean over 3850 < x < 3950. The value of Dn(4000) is 1.28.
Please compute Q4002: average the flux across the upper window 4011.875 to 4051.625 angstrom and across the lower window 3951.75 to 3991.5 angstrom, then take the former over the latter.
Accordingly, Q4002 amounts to 1.36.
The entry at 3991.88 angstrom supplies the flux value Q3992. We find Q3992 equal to 10.9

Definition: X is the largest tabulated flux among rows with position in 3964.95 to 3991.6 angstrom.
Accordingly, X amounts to 11.2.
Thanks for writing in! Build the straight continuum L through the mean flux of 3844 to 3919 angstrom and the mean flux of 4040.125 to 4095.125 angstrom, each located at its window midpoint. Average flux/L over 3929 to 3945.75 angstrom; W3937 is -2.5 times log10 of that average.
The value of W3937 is 0.385 mag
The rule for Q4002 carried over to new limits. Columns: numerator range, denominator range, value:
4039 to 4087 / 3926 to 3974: 1.40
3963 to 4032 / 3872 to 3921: 0.96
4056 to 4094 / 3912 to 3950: 1.31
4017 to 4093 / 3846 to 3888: 1.18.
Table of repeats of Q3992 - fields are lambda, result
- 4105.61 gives 8.99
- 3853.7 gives 8.97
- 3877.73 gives 11.3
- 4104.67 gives 10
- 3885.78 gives 8.19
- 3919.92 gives 9.38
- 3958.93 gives 9.55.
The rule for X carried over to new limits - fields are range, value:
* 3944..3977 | 10.5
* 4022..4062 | 14.2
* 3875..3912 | 13.3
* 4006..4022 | 13.5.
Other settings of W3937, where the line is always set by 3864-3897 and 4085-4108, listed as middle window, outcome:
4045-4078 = -0.113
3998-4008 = -0.051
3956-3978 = 0.284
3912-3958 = 0.146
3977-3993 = 0.073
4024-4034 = -0.151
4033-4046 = -0.137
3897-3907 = -0.119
